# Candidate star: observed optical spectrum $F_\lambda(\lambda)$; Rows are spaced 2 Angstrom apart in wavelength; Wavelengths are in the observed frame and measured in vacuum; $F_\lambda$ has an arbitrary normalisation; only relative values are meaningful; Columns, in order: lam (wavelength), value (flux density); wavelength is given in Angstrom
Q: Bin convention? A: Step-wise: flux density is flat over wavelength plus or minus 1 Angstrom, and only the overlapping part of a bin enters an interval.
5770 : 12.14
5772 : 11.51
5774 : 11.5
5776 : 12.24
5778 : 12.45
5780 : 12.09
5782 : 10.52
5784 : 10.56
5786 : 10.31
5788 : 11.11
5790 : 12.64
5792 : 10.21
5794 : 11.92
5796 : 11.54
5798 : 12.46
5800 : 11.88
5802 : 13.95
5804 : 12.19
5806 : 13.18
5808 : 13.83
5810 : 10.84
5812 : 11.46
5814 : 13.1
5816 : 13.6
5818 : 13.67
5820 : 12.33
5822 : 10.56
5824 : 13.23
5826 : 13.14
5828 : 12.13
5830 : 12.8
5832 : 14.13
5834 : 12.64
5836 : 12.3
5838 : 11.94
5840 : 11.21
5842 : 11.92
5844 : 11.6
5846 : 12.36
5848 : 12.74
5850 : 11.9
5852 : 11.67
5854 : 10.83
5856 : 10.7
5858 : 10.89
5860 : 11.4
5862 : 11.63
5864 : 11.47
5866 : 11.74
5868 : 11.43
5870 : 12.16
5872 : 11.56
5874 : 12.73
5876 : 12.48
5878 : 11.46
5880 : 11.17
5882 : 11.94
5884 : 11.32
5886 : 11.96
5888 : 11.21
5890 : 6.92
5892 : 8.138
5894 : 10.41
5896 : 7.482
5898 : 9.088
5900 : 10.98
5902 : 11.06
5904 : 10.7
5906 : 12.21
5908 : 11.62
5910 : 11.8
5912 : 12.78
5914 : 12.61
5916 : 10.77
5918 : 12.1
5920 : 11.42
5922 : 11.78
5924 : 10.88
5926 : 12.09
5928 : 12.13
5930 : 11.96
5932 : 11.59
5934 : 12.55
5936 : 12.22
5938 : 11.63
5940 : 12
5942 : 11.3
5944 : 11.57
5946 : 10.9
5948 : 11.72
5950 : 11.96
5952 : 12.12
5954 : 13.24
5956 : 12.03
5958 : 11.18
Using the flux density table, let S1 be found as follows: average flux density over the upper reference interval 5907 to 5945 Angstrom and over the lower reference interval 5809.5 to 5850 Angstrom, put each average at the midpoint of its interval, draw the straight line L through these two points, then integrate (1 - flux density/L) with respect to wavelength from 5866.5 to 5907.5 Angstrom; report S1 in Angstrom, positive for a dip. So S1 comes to 4.1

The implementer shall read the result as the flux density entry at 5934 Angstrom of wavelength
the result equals 12.55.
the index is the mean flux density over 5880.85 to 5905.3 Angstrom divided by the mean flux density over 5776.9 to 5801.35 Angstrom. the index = 0.9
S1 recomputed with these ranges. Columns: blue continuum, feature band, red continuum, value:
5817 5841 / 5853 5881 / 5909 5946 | 1.58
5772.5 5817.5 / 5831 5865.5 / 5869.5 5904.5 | -1.84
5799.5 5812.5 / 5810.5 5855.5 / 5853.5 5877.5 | -0.67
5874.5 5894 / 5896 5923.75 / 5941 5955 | -0.24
